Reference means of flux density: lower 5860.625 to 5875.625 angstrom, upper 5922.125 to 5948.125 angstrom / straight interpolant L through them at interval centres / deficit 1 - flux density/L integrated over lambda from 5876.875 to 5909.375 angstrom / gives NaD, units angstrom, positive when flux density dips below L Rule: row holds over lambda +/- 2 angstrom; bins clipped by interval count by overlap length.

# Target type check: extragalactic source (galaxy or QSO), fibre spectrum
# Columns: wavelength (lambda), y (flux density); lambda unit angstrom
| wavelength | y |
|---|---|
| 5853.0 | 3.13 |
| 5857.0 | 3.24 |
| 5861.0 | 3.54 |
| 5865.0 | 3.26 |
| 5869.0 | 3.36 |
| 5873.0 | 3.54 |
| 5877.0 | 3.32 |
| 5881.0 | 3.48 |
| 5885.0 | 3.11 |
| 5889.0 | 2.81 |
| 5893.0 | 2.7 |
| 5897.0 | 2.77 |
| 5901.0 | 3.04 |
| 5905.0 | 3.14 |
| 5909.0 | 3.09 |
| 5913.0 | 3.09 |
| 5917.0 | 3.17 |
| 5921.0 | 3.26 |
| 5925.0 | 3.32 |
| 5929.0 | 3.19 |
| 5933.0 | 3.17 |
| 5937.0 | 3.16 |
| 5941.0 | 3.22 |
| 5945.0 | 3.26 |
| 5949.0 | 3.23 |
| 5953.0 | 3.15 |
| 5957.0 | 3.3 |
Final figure 3.0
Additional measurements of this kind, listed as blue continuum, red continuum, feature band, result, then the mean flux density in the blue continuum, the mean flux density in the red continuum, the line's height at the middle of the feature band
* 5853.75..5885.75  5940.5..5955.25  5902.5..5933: 0.87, 3.36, 3.22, 3.27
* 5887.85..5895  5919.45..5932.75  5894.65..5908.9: -0.45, 2.75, 3.25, 2.9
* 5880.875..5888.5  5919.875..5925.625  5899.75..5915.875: 0.69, 3.15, 3.29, 3.24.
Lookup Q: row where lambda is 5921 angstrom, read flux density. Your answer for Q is 3.26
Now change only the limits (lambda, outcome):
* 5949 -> 3.23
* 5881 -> 3.48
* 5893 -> 2.7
